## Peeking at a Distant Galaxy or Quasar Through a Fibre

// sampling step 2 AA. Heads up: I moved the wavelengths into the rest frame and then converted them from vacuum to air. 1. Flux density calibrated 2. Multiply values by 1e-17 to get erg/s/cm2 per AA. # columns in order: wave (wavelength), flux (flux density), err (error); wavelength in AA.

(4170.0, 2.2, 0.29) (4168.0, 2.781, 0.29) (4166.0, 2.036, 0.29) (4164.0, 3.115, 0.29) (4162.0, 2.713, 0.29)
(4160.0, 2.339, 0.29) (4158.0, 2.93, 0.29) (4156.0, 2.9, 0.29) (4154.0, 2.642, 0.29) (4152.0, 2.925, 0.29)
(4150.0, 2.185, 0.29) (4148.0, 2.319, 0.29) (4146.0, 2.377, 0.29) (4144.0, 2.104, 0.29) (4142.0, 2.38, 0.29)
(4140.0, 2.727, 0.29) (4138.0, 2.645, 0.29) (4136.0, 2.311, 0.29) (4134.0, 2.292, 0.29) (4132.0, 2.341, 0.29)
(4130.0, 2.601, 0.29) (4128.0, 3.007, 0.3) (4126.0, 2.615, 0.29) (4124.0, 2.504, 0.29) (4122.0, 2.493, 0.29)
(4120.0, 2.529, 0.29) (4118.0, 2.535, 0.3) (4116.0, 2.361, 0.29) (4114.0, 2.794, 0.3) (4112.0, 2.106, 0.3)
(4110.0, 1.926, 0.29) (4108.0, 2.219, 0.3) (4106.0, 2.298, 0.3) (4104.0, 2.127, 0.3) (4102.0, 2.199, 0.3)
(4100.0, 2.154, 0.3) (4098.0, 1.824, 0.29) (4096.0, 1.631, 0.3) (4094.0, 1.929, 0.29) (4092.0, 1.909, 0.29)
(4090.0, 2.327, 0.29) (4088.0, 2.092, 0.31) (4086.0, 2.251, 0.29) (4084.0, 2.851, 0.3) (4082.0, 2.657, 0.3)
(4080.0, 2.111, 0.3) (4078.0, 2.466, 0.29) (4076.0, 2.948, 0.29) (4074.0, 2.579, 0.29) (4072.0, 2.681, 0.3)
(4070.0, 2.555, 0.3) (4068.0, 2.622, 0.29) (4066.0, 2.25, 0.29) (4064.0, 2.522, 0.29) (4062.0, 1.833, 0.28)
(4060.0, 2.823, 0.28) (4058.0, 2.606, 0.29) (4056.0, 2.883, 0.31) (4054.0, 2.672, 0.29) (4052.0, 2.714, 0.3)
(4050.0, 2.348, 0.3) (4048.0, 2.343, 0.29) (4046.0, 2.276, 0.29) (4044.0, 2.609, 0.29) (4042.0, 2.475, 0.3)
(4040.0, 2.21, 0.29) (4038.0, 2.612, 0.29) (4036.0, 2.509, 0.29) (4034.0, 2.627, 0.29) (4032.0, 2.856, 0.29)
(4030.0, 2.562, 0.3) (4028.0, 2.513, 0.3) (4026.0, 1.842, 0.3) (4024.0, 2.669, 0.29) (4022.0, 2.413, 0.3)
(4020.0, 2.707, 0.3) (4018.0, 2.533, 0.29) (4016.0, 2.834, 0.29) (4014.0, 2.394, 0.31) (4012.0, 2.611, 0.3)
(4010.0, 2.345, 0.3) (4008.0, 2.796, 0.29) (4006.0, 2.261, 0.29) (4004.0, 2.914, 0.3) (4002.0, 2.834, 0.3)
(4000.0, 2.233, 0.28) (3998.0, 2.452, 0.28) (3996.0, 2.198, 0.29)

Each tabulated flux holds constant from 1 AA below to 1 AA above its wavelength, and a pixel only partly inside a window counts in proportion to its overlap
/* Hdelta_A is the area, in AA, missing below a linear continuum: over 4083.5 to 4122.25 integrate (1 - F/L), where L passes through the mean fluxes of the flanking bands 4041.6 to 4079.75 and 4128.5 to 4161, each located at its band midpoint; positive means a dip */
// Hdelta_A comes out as 4.7 AA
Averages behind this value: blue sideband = 2.53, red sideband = 2.51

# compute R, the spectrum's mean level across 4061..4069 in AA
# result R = 2.31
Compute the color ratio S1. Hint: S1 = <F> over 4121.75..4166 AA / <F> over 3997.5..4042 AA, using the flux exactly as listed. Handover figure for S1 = 1.01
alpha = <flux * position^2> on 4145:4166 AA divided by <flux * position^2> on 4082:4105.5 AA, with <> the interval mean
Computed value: 1.3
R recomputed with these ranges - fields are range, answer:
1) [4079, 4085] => 2.54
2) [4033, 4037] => 2.57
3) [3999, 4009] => 2.61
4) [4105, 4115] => 2.27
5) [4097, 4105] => 2.08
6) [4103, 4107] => 2.21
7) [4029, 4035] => 2.68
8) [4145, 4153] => 2.45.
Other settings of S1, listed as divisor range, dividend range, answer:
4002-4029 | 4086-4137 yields 0.90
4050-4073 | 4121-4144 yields 0.99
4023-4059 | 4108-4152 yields 0.97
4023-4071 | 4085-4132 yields 0.91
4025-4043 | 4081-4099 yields 0.88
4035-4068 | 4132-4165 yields 1.03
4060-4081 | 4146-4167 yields 1.05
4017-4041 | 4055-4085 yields 1.02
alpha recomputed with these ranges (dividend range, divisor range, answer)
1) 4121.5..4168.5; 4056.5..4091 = 1.06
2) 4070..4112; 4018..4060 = 0.92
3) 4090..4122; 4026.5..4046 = 0.90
